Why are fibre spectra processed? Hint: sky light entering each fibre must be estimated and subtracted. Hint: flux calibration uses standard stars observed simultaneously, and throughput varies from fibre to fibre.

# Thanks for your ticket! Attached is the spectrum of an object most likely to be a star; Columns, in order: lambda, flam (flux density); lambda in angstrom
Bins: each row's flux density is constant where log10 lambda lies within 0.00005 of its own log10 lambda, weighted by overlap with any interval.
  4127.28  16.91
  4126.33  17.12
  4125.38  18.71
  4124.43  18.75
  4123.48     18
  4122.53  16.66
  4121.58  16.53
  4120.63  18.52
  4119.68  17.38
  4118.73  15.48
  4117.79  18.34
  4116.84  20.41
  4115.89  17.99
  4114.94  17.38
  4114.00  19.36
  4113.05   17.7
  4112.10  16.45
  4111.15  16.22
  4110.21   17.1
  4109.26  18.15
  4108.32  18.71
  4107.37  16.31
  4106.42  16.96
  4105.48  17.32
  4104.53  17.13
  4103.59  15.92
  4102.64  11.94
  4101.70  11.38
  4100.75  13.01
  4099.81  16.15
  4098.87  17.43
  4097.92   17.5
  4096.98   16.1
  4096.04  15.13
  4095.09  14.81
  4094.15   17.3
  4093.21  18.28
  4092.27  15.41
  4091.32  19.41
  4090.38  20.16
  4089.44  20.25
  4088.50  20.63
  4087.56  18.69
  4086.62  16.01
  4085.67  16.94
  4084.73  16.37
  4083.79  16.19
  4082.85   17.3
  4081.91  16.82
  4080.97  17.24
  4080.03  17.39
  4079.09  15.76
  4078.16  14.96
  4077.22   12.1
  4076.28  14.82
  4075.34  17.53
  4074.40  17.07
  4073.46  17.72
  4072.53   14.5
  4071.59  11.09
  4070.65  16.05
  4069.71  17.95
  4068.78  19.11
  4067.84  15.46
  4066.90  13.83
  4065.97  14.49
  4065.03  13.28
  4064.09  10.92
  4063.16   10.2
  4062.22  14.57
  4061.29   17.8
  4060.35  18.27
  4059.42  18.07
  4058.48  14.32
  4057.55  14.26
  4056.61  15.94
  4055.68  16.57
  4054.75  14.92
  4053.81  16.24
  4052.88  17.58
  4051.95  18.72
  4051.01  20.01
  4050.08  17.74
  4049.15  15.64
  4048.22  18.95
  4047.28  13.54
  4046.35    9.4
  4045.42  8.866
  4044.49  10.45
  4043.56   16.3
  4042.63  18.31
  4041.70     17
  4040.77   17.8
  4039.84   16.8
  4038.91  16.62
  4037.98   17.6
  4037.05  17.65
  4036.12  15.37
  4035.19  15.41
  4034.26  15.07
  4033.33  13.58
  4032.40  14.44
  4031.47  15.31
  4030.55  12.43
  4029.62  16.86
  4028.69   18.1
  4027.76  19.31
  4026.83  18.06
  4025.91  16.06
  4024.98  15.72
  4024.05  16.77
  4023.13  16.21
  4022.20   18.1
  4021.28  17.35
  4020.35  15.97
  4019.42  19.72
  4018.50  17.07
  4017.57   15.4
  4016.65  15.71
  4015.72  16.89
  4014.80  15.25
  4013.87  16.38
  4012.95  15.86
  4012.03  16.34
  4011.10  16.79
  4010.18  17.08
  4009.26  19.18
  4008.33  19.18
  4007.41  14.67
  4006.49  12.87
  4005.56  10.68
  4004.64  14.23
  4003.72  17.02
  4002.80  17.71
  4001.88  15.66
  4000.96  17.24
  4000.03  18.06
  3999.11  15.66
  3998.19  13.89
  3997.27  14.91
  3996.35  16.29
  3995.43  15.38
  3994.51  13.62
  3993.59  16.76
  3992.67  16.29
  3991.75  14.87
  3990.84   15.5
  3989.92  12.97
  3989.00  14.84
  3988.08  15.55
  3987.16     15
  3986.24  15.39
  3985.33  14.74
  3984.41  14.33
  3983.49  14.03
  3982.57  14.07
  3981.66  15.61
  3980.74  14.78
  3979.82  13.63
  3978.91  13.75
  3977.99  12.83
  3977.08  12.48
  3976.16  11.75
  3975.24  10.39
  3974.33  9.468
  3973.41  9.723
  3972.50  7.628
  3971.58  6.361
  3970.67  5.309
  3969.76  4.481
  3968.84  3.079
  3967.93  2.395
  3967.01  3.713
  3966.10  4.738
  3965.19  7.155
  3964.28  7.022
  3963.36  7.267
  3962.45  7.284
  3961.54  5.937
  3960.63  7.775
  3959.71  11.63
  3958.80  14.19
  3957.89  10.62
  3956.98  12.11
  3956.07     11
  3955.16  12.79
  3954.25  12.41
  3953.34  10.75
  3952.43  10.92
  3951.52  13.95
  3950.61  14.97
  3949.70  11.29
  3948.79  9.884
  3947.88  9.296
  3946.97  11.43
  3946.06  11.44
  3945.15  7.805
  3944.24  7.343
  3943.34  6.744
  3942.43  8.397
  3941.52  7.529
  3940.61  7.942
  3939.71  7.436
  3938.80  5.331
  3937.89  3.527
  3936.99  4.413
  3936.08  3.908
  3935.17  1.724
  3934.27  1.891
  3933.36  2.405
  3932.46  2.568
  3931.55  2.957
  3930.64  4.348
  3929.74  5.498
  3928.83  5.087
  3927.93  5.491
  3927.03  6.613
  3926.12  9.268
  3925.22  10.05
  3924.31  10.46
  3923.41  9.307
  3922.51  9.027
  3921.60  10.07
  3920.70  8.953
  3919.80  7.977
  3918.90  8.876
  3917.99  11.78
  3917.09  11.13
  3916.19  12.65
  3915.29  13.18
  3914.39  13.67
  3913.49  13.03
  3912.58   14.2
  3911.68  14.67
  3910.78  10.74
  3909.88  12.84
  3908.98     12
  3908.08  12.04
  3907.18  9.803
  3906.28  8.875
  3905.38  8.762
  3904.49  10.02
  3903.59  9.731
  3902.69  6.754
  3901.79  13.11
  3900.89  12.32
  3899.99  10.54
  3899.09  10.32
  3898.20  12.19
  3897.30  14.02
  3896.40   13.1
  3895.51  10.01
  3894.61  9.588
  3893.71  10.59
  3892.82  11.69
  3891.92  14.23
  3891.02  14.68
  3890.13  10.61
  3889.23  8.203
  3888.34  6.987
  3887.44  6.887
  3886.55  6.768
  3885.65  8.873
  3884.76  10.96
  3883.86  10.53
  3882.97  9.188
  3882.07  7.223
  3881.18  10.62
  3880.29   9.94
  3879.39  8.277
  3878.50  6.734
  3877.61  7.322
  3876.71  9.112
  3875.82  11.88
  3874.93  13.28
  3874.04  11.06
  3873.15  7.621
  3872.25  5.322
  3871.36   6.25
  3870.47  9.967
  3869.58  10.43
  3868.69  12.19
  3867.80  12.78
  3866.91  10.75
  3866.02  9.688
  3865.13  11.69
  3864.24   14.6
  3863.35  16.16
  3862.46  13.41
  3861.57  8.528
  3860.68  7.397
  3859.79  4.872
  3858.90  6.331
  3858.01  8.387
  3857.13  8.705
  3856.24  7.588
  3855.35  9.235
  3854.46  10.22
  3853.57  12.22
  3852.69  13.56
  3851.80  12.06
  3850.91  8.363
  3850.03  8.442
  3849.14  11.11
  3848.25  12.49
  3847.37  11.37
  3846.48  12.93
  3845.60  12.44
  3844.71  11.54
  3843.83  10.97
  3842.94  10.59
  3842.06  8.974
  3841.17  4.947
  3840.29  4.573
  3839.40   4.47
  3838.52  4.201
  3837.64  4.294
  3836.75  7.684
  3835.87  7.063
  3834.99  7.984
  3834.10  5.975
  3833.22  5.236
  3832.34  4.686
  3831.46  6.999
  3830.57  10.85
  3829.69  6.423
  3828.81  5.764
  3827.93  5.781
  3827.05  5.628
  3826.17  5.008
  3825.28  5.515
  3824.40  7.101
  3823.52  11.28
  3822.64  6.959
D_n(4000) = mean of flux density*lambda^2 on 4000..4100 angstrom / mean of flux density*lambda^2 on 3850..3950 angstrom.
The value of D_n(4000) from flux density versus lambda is 1.9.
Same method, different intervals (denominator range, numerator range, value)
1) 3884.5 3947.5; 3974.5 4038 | 1.79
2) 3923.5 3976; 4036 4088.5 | 2.17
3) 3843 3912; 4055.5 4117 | 1.75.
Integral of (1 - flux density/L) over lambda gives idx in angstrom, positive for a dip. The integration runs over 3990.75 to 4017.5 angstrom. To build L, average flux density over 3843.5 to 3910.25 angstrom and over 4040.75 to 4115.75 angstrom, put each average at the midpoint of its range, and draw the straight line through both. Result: -3.6 angstrom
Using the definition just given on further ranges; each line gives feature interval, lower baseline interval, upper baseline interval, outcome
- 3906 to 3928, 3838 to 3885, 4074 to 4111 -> 1.1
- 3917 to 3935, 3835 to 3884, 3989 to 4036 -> 7.6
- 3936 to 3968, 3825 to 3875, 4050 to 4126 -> 8.8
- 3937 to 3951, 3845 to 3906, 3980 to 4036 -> 4.9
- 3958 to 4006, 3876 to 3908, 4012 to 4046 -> 7.2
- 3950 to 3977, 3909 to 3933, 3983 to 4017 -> 7.9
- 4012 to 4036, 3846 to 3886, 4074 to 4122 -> -2.6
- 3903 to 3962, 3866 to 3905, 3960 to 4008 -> 10.0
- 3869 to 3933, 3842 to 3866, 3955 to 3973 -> -3.4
